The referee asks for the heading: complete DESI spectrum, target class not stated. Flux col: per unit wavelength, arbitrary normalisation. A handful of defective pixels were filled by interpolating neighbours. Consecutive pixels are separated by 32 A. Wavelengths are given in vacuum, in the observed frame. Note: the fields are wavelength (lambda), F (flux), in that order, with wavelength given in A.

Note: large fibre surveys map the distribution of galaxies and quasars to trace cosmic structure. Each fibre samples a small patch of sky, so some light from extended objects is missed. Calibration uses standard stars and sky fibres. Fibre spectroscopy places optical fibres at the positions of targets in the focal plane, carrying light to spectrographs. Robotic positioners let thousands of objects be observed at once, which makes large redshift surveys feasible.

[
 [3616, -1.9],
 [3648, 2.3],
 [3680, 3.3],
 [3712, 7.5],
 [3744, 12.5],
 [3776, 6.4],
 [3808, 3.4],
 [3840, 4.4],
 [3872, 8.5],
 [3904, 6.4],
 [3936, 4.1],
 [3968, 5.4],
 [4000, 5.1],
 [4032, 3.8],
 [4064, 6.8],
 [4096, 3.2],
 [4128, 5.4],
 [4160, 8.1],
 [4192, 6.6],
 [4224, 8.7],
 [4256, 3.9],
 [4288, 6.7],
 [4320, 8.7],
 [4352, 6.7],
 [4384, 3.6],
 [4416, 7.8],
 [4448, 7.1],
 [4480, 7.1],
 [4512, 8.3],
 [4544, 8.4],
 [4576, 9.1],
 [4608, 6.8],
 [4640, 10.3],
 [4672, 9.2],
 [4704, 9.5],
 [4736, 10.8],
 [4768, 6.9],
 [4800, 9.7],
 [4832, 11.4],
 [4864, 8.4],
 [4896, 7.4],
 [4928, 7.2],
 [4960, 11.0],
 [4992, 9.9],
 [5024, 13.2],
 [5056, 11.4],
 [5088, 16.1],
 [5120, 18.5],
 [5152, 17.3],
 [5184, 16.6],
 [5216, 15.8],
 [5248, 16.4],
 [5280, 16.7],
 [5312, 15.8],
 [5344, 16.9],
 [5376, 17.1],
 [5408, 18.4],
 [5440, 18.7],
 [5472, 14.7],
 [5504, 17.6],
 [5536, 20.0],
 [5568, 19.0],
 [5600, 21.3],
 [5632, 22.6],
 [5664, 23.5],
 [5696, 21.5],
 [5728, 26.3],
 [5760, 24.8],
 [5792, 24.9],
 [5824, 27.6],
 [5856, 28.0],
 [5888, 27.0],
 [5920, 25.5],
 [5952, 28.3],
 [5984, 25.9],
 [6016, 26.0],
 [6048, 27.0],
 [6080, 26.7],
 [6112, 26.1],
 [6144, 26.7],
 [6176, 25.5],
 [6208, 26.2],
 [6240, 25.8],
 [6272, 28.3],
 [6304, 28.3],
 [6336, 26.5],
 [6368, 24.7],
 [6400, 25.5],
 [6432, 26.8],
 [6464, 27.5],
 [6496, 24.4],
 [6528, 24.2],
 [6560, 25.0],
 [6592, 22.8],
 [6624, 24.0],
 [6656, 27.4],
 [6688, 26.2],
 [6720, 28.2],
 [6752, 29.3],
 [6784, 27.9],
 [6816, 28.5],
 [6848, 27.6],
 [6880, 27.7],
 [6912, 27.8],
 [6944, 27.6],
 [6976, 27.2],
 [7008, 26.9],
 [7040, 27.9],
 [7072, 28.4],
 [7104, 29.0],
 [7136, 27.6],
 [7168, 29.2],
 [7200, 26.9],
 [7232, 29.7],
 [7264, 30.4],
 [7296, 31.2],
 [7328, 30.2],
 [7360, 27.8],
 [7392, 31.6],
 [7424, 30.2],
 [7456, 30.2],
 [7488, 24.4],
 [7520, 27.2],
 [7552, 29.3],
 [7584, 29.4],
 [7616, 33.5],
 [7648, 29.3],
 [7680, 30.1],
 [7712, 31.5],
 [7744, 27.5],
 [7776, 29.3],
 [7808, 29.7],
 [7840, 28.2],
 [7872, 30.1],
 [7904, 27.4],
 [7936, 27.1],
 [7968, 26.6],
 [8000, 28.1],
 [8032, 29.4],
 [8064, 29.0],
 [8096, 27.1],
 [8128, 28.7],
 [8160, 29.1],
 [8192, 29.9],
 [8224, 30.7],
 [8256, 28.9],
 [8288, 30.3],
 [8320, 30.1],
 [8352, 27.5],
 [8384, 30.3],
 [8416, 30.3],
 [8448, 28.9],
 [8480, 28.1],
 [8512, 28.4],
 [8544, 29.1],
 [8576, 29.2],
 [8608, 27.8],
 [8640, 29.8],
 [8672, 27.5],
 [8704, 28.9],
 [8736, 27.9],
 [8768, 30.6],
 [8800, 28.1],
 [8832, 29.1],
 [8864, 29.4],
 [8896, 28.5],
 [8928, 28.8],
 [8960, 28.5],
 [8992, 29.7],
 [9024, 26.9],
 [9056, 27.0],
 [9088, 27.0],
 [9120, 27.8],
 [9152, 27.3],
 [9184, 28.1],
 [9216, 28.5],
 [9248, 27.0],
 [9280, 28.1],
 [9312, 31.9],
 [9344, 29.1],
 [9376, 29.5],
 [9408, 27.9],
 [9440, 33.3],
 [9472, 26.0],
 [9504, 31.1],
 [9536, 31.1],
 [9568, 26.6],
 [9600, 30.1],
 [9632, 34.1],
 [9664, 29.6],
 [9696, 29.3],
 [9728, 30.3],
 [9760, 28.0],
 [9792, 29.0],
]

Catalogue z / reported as 0.27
